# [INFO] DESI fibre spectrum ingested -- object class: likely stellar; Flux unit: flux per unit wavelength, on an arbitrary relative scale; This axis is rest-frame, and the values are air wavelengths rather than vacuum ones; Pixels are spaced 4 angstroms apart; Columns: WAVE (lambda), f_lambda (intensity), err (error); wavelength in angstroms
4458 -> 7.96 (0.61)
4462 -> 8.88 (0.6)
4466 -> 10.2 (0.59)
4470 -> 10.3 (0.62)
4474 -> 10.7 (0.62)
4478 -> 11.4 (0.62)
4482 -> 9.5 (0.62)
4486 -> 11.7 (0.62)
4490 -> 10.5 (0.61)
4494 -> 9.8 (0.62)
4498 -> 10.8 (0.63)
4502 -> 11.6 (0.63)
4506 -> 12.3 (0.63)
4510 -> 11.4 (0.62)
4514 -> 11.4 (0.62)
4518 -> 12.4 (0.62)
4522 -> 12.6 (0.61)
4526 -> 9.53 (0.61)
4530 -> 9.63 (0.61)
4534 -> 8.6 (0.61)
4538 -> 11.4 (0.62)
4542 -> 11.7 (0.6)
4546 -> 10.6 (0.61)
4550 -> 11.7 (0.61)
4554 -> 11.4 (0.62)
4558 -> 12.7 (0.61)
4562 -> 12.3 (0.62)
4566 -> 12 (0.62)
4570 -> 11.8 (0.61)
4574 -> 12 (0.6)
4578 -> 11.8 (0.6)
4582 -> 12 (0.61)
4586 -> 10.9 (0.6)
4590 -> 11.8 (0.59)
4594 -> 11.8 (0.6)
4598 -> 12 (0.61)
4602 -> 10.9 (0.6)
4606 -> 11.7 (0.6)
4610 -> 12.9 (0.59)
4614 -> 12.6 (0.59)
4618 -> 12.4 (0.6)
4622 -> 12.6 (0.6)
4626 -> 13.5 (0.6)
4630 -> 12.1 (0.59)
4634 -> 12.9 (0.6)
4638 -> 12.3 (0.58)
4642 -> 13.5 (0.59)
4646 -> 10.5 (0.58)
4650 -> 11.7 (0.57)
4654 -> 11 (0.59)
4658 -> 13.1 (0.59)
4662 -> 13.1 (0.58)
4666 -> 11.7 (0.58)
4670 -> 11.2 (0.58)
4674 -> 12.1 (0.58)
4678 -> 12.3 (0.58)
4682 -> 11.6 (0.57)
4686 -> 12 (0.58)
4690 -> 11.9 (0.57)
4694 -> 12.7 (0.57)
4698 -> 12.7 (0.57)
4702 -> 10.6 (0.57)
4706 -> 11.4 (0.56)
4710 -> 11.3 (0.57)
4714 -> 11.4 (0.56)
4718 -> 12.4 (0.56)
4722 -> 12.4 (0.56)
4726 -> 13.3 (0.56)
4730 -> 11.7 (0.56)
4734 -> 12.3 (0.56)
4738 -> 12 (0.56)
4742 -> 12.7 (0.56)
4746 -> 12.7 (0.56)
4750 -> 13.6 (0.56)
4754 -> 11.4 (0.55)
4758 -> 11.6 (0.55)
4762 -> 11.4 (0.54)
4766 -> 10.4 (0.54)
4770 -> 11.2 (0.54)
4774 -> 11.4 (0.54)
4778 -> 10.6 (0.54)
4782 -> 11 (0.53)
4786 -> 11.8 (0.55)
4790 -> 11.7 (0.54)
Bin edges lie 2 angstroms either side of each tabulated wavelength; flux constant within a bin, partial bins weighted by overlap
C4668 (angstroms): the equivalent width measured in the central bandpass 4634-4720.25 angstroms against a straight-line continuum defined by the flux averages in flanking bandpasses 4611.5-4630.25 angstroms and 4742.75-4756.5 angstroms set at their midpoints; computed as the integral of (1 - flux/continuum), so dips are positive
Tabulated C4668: 4.6 angstroms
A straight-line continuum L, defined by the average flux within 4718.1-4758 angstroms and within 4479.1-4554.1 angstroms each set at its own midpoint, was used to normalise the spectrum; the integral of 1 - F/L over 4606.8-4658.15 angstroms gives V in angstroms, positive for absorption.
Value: -2.8 angstroms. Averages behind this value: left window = 11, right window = 12.4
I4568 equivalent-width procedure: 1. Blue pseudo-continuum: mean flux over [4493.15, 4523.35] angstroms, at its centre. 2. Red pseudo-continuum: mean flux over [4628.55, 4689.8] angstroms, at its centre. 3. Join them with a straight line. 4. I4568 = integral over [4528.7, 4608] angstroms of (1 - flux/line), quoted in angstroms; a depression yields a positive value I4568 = 2.2 angstroms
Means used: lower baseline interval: 11.6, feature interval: 11.5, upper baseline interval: 12.1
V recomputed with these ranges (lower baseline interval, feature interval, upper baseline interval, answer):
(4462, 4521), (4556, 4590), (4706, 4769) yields -1.9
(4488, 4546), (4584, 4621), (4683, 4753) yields -1.4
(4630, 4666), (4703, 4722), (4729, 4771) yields 0.6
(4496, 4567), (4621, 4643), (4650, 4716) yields -2.1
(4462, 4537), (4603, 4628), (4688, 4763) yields -2.4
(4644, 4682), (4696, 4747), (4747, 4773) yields -1.5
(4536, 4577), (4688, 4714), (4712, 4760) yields 1.0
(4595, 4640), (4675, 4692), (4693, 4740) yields 0.2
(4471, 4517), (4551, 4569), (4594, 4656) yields -0.7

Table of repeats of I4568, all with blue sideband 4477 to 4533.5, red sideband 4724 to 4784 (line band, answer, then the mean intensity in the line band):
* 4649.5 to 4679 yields -1.3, 12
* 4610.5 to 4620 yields -1.0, 12.6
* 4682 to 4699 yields -0.9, 12.2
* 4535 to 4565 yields -1.3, 11.6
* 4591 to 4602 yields -0.4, 11.7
